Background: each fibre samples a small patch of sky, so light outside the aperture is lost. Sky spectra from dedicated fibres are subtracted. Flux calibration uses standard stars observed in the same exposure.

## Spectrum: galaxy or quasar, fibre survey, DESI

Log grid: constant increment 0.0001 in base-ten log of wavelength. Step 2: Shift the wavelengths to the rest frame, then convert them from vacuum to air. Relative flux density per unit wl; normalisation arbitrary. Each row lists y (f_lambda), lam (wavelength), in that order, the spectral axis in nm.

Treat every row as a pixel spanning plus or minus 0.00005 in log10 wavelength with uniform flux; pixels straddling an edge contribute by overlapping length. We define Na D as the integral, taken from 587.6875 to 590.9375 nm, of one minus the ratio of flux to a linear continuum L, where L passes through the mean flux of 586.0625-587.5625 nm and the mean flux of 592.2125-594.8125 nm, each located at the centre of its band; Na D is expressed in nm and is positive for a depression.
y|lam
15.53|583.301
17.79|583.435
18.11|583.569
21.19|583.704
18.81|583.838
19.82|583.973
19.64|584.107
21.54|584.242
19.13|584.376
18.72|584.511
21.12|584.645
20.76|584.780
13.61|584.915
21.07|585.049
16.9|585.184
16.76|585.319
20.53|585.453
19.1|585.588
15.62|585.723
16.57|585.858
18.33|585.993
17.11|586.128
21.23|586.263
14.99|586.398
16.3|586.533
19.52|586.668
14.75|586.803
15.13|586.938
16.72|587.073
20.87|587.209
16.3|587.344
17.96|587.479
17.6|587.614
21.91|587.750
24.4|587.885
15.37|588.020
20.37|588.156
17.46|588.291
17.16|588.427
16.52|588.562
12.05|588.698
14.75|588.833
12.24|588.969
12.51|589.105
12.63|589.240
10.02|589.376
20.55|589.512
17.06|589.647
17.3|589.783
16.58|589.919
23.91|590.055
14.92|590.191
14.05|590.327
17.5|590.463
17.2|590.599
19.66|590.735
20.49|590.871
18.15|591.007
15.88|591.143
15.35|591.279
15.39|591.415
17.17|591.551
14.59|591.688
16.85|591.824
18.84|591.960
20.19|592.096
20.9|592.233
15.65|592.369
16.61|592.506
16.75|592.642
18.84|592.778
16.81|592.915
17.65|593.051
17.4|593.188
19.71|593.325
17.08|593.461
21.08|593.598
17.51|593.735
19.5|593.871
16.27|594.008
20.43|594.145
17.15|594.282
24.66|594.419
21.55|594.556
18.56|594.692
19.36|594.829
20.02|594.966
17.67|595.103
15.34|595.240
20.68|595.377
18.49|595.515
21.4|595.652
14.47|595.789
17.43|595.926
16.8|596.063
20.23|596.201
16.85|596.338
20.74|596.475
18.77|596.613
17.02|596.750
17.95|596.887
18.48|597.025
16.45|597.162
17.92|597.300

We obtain 0.16 nm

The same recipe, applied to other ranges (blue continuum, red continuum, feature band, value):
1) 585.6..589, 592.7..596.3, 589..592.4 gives 0.20 nm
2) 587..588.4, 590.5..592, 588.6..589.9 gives 0.26 nm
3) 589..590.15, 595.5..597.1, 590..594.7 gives -0.30 nm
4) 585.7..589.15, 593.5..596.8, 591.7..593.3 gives 0.04 nm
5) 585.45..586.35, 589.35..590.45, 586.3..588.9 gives 0.04 nm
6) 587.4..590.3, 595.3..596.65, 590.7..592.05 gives 0.01 nm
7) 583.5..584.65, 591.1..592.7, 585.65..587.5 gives 0.16 nm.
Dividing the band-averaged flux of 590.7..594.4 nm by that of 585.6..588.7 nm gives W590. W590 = 1.01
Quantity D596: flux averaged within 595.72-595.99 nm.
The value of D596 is 16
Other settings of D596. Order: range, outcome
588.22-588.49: 17.3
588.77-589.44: 12.4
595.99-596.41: 18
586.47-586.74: 17.9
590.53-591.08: 18.9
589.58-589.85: 17.2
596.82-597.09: 18.2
